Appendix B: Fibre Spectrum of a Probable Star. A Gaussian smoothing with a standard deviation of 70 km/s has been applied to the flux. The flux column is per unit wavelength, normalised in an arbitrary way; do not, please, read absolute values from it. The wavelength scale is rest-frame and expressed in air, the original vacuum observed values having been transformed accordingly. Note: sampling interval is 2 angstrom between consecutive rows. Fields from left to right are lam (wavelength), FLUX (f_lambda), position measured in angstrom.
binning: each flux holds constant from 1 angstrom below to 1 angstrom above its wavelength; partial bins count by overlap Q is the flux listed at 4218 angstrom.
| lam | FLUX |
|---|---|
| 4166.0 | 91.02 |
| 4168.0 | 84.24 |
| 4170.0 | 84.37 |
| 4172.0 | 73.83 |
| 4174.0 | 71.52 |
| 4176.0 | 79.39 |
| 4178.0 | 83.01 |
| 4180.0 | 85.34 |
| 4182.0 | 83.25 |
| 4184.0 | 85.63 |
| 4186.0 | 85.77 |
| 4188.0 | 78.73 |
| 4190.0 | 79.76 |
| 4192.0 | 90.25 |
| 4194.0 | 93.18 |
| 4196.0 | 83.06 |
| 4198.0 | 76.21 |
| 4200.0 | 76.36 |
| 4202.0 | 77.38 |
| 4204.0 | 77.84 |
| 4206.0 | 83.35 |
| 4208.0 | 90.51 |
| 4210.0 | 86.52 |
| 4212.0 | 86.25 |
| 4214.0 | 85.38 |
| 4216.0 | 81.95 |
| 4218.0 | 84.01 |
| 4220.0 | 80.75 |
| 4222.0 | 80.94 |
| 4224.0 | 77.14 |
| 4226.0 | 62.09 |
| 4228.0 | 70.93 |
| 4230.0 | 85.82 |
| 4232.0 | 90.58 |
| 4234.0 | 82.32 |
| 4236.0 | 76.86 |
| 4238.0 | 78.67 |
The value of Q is 84.01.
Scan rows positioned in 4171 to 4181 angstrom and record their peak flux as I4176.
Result 85.34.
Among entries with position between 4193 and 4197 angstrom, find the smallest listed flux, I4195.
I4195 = 83.06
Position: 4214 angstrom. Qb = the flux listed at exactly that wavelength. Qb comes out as 85.38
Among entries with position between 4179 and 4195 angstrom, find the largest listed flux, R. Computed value 93.18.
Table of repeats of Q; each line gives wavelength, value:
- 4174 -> 71.52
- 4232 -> 90.58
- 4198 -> 76.21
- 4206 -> 83.35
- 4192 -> 90.25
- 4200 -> 76.36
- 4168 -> 84.24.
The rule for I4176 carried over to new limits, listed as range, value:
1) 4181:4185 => 85.63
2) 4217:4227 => 84.01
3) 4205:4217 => 90.51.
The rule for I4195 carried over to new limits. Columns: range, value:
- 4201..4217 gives 77.38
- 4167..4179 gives 71.52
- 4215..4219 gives 81.95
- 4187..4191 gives 78.73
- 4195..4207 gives 76.21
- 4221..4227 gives 62.09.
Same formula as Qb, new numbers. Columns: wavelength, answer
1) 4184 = 85.63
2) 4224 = 77.14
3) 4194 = 93.18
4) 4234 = 82.32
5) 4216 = 81.95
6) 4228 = 70.93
